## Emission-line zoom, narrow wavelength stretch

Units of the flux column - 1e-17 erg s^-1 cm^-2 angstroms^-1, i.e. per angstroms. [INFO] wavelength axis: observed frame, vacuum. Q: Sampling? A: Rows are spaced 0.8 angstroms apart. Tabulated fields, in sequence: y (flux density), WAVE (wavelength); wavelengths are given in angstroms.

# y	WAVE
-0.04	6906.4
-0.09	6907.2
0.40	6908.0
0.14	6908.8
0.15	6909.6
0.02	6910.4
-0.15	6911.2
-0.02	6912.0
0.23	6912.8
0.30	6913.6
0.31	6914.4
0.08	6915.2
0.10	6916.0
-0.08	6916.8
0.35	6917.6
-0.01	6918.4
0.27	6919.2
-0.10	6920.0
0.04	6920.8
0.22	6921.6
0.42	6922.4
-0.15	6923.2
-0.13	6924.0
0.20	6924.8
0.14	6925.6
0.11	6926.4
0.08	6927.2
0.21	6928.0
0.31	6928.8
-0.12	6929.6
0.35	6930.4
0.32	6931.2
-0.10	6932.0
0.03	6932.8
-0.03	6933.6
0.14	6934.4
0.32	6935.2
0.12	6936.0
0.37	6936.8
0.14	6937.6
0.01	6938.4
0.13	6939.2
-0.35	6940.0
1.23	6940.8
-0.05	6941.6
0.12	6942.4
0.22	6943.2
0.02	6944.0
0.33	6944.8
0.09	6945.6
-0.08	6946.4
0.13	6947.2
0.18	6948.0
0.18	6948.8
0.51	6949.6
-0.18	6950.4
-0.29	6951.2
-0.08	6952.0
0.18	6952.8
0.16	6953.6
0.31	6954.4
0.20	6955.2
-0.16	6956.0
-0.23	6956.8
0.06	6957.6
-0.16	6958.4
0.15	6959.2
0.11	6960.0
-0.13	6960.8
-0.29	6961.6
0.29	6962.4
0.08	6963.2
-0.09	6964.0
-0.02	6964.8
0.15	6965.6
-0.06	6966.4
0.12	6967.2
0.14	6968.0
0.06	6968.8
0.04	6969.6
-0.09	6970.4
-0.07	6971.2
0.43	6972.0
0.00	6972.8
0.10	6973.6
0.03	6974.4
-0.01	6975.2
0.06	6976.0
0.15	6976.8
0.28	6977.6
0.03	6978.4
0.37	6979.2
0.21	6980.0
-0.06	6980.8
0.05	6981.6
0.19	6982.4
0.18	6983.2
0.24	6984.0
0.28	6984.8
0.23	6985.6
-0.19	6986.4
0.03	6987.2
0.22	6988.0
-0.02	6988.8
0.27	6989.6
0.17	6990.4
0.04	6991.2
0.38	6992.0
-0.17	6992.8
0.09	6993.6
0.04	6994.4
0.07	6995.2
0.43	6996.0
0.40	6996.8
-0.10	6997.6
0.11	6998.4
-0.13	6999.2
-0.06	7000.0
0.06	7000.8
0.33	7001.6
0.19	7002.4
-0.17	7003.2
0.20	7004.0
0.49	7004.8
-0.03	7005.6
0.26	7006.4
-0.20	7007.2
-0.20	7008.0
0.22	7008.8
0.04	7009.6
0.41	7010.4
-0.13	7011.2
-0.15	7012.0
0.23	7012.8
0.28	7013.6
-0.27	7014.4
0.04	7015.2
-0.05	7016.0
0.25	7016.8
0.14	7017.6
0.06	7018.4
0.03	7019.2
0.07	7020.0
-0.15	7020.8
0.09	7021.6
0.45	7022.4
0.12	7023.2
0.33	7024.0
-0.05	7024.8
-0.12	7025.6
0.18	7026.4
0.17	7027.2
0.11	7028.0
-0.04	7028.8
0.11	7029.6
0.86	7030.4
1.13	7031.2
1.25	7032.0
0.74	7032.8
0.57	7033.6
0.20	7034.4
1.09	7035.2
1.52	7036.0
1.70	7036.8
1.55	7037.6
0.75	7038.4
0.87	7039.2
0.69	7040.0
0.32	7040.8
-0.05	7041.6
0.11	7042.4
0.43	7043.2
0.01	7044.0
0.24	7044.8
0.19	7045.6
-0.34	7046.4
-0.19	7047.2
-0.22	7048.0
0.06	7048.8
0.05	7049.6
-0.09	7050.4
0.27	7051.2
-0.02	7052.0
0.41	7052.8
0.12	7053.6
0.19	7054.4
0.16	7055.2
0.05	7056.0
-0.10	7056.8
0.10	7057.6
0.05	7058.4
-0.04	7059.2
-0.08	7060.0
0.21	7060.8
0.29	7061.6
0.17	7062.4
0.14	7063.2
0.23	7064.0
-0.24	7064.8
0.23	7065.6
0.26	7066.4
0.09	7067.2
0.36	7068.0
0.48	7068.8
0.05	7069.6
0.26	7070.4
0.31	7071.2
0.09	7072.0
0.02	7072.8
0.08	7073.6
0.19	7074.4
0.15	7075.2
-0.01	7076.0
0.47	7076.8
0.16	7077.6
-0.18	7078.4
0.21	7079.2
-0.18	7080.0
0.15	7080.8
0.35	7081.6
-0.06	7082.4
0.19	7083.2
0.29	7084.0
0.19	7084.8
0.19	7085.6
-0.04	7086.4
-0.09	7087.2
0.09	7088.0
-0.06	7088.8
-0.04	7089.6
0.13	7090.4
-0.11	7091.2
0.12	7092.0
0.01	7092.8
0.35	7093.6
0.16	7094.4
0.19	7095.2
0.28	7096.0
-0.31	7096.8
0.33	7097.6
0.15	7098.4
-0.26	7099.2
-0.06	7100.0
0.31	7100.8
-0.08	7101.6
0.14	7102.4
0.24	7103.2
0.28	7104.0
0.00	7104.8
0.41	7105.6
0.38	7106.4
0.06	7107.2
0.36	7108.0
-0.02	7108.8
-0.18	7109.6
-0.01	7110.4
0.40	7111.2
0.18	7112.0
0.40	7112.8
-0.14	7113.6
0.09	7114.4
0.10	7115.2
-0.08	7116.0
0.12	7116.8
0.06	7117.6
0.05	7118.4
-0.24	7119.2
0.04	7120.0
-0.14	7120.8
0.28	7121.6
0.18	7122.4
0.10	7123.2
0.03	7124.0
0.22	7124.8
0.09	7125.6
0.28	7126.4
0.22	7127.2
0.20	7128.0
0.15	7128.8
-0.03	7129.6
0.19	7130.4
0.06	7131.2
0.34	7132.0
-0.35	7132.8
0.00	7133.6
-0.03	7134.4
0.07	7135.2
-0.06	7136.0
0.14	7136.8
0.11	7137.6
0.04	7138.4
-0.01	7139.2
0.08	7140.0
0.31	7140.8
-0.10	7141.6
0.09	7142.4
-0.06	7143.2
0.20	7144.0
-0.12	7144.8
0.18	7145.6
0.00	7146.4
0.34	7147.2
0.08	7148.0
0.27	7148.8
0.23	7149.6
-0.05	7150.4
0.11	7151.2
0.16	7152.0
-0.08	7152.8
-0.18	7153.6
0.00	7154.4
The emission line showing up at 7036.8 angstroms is [O II] 3727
